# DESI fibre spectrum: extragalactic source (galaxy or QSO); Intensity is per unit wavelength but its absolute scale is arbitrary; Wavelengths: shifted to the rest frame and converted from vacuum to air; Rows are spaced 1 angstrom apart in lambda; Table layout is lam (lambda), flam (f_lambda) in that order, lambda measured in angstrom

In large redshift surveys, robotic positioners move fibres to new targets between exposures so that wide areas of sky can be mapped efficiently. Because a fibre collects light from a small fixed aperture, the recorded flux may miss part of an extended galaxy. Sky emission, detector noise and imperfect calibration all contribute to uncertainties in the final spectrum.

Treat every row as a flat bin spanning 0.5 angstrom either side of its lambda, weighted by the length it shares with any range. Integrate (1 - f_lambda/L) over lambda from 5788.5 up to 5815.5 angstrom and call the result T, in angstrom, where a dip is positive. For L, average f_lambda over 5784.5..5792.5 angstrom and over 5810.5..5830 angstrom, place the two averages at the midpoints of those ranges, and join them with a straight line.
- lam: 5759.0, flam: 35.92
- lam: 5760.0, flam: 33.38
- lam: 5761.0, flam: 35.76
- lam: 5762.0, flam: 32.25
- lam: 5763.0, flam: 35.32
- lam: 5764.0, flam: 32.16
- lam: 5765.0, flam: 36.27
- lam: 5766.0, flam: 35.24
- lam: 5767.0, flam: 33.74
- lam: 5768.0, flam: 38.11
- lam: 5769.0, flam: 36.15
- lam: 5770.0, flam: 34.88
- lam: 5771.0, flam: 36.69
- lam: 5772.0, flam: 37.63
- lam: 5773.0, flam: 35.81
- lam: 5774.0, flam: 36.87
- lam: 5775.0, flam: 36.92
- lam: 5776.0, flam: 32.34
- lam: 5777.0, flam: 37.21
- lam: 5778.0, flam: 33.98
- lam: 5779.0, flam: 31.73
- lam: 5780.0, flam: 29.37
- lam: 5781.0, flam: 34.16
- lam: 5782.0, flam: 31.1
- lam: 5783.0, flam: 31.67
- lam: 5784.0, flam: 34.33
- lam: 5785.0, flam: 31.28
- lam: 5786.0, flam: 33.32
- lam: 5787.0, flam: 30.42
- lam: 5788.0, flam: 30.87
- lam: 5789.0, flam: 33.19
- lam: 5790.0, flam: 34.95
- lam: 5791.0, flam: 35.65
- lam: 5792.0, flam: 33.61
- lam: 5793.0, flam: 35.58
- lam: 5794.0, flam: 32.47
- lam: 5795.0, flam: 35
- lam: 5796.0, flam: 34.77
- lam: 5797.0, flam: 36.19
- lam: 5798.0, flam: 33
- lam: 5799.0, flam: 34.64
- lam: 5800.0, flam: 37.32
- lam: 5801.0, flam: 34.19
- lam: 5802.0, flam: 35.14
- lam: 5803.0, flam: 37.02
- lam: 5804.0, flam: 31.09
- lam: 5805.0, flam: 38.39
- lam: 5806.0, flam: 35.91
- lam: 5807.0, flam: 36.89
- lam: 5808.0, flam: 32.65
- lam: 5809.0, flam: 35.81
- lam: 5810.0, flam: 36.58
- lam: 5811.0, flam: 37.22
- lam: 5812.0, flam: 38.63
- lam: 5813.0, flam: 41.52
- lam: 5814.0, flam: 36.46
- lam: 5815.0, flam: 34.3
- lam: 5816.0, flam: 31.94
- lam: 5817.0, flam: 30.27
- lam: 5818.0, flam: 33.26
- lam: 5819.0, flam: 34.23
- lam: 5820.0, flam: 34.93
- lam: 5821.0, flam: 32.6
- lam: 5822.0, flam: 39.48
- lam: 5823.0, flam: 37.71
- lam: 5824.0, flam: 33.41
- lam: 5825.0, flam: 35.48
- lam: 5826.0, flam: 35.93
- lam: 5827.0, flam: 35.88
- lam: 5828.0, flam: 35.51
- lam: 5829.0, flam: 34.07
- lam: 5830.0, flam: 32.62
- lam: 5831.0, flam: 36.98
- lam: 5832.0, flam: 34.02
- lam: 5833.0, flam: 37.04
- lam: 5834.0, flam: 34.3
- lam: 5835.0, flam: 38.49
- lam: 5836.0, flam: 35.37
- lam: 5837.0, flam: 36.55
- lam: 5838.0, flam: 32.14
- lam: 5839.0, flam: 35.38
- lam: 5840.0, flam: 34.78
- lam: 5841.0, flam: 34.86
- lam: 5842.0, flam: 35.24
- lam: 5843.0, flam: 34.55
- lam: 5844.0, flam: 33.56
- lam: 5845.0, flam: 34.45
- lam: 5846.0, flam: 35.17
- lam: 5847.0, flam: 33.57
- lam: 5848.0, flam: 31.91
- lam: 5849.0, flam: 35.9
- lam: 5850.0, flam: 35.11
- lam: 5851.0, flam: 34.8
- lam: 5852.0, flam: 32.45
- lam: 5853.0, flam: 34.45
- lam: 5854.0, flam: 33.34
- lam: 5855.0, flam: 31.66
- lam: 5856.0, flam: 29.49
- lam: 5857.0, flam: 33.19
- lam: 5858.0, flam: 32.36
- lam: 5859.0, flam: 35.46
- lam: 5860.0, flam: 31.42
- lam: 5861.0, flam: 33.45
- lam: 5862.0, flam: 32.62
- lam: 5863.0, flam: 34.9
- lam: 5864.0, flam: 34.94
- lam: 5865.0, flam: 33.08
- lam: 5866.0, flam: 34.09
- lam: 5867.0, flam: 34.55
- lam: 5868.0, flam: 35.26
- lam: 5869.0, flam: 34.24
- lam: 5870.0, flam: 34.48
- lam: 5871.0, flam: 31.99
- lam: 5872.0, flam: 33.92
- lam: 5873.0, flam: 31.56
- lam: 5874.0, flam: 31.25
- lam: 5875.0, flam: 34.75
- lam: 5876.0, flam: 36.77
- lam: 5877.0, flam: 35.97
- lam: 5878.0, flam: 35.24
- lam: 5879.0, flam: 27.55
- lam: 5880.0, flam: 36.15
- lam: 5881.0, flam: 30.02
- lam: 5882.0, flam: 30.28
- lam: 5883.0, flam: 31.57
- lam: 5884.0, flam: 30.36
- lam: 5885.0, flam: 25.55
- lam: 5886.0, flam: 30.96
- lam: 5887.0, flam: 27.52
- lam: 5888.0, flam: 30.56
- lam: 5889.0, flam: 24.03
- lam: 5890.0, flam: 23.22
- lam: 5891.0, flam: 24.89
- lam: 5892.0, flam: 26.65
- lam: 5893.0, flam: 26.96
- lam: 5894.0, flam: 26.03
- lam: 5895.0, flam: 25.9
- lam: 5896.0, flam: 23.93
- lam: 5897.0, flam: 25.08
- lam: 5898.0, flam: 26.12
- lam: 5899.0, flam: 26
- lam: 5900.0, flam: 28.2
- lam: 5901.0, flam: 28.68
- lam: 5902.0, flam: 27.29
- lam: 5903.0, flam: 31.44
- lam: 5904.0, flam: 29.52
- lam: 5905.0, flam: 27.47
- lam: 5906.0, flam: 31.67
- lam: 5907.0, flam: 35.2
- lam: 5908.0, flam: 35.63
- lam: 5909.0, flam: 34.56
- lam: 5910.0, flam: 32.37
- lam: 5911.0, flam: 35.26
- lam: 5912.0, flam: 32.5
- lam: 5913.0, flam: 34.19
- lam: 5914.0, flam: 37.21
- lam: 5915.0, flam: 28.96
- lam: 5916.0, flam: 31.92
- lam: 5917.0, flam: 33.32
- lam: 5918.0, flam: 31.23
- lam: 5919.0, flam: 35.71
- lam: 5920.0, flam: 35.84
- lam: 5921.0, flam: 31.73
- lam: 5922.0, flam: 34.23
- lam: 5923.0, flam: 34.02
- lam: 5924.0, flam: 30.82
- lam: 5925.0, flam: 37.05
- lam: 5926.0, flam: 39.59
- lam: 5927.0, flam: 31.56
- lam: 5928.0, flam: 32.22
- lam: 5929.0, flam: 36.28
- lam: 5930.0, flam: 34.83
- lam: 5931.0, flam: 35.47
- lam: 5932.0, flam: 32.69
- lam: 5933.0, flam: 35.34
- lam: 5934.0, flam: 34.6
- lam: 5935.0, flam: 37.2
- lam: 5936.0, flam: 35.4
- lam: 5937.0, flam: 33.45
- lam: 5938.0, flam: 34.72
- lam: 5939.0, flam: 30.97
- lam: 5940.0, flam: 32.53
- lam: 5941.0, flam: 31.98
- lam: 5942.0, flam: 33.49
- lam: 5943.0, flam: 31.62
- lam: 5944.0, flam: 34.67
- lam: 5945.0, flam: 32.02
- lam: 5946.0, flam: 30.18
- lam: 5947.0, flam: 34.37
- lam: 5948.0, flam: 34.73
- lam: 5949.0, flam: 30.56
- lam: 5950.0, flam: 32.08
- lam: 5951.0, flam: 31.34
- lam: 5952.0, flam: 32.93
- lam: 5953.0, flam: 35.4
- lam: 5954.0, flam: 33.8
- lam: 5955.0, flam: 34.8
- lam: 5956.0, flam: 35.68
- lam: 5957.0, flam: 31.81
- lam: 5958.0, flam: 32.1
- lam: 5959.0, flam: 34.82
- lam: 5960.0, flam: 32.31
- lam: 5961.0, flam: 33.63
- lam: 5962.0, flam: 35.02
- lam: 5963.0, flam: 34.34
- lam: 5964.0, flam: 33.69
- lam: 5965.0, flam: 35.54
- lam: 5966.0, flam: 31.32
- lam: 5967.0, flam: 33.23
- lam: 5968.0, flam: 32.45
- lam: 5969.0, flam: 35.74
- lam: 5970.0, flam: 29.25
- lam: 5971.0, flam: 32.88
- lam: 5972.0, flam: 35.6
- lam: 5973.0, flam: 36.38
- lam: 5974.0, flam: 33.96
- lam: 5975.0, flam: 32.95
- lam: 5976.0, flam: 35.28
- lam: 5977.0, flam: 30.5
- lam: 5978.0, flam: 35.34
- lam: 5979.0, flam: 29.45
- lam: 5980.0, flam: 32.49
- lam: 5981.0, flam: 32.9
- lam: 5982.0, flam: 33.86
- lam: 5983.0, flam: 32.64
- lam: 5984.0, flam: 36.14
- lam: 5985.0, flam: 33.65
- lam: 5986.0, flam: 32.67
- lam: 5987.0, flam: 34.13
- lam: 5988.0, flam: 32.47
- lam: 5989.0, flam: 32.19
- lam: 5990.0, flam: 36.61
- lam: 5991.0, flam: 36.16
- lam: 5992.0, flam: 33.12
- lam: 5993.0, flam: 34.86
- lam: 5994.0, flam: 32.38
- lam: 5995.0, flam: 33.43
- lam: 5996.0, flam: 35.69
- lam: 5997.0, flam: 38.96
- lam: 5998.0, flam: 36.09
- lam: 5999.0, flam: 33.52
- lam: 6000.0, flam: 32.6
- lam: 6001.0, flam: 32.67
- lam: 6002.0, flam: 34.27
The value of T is -1.2 angstrom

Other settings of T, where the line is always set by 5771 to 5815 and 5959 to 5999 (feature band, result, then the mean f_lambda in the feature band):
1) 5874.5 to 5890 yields 1.5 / 30.9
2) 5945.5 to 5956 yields 0.3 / 33.1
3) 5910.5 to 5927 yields 0.1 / 33.9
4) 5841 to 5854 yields 0.1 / 34.3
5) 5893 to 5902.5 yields 2.2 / 26.4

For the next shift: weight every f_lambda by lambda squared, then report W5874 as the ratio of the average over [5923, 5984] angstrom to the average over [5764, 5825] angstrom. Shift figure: 1.02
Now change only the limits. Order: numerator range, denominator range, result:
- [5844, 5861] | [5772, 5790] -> 1.03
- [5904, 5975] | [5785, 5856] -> 1.01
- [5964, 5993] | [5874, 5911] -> 1.16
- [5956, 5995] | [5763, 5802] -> 1.04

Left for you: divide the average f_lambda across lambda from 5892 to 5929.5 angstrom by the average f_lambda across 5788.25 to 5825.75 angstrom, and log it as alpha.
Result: 0.89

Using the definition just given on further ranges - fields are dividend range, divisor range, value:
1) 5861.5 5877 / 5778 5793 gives 1.04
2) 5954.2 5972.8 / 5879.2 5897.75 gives 1.21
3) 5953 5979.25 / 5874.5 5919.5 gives 1.11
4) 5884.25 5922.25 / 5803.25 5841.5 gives 0.85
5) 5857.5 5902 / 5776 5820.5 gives 0.89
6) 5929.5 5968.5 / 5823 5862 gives 0.98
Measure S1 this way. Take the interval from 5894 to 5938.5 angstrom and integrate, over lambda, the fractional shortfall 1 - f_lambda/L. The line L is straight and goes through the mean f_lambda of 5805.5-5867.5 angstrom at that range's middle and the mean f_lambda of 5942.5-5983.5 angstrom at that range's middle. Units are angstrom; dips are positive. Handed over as 1.9 angstrom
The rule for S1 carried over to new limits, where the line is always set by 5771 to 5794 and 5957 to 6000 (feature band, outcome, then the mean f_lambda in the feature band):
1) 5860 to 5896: 2.86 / 31.1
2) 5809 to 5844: -1.62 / 35.3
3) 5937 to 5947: 0.34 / 32.6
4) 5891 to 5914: 2.81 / 29.6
